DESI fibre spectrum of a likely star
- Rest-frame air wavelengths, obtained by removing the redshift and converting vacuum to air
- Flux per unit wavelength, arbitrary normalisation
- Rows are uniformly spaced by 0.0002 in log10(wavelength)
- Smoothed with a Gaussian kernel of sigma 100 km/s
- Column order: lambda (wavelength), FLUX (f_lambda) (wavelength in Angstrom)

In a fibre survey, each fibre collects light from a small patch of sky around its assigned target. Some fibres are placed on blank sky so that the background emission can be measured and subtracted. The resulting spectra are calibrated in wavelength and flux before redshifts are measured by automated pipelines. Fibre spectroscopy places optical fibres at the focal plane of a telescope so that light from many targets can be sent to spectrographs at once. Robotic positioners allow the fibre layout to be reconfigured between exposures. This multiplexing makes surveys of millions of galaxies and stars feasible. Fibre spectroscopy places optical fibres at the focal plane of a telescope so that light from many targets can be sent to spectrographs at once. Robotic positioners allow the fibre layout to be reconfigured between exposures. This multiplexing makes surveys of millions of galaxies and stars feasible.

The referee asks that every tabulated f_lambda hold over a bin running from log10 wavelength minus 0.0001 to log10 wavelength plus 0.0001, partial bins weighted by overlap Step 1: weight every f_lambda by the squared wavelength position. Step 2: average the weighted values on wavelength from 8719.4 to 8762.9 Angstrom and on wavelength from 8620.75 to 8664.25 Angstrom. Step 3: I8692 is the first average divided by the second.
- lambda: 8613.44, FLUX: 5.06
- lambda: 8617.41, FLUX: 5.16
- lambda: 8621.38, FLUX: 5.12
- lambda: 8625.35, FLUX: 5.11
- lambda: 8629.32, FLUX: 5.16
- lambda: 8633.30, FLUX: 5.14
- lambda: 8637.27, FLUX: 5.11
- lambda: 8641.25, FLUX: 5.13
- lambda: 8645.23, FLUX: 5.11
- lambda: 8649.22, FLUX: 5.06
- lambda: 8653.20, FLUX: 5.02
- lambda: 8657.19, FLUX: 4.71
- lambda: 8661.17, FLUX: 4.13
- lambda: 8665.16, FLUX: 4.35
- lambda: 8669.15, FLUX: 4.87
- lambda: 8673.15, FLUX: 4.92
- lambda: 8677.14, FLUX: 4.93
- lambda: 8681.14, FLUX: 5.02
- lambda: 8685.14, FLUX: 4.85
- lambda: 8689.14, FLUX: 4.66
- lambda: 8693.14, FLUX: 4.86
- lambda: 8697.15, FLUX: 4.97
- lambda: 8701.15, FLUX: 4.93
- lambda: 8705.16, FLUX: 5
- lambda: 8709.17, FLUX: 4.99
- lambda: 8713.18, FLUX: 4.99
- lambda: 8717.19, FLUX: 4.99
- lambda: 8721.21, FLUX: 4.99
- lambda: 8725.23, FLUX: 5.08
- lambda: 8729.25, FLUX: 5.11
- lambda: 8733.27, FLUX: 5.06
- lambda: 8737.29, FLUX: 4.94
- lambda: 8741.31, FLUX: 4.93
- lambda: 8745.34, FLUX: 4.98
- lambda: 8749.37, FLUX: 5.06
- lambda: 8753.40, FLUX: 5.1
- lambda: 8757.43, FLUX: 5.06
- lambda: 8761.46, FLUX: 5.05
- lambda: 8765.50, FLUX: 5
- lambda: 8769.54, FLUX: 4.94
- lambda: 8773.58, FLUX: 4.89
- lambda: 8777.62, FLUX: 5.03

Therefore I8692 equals 1.0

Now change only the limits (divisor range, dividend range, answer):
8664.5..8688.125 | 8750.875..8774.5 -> 1.06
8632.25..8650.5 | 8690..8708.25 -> 0.98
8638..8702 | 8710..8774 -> 1.05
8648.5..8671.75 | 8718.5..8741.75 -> 1.09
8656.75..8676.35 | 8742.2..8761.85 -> 1.12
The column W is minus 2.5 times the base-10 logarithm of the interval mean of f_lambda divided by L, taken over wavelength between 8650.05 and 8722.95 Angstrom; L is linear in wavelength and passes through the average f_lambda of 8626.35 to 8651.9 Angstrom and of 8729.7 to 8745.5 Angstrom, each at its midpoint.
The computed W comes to 0.05 mag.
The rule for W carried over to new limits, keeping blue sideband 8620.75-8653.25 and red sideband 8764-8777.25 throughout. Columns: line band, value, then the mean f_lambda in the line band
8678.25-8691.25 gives 0.05 mag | 4.85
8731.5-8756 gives -0.01 mag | 5.01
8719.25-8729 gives -0.01 mag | 5.05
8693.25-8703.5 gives 0.02 mag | 4.93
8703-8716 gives 0.01 mag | 4.99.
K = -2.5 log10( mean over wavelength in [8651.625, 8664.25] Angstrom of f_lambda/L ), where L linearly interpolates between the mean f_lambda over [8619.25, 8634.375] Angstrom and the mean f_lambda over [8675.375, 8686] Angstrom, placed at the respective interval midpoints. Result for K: 0.099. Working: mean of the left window 5.13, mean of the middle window 4.58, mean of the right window 4.94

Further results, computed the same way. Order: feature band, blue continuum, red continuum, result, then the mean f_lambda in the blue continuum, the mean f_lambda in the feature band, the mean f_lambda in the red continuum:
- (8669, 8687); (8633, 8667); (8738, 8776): -0.007 mag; 4.85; 4.92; 5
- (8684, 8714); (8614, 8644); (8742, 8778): 0.035 mag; 5.13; 4.91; 5.01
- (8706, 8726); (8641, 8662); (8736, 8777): -0.011 mag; 4.88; 5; 5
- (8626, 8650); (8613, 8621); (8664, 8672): -0.040 mag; 5.12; 5.12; 4.67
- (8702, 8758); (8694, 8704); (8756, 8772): -0.010 mag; 4.94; 5.02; 5.01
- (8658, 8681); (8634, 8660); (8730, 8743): 0.073 mag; 5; 4.68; 4.99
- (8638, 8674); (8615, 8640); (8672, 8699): 0.043 mag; 5.13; 4.82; 4.89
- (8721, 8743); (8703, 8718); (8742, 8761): -0.001 mag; 4.99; 5.02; 5.04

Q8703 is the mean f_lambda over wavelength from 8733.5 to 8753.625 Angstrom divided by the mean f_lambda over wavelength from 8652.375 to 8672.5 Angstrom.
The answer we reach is 1.1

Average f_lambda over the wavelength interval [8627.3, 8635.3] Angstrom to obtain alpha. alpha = 5.15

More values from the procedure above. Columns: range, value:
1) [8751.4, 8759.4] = 5.08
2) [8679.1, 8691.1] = 4.84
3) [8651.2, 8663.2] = 4.62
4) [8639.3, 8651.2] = 5.1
